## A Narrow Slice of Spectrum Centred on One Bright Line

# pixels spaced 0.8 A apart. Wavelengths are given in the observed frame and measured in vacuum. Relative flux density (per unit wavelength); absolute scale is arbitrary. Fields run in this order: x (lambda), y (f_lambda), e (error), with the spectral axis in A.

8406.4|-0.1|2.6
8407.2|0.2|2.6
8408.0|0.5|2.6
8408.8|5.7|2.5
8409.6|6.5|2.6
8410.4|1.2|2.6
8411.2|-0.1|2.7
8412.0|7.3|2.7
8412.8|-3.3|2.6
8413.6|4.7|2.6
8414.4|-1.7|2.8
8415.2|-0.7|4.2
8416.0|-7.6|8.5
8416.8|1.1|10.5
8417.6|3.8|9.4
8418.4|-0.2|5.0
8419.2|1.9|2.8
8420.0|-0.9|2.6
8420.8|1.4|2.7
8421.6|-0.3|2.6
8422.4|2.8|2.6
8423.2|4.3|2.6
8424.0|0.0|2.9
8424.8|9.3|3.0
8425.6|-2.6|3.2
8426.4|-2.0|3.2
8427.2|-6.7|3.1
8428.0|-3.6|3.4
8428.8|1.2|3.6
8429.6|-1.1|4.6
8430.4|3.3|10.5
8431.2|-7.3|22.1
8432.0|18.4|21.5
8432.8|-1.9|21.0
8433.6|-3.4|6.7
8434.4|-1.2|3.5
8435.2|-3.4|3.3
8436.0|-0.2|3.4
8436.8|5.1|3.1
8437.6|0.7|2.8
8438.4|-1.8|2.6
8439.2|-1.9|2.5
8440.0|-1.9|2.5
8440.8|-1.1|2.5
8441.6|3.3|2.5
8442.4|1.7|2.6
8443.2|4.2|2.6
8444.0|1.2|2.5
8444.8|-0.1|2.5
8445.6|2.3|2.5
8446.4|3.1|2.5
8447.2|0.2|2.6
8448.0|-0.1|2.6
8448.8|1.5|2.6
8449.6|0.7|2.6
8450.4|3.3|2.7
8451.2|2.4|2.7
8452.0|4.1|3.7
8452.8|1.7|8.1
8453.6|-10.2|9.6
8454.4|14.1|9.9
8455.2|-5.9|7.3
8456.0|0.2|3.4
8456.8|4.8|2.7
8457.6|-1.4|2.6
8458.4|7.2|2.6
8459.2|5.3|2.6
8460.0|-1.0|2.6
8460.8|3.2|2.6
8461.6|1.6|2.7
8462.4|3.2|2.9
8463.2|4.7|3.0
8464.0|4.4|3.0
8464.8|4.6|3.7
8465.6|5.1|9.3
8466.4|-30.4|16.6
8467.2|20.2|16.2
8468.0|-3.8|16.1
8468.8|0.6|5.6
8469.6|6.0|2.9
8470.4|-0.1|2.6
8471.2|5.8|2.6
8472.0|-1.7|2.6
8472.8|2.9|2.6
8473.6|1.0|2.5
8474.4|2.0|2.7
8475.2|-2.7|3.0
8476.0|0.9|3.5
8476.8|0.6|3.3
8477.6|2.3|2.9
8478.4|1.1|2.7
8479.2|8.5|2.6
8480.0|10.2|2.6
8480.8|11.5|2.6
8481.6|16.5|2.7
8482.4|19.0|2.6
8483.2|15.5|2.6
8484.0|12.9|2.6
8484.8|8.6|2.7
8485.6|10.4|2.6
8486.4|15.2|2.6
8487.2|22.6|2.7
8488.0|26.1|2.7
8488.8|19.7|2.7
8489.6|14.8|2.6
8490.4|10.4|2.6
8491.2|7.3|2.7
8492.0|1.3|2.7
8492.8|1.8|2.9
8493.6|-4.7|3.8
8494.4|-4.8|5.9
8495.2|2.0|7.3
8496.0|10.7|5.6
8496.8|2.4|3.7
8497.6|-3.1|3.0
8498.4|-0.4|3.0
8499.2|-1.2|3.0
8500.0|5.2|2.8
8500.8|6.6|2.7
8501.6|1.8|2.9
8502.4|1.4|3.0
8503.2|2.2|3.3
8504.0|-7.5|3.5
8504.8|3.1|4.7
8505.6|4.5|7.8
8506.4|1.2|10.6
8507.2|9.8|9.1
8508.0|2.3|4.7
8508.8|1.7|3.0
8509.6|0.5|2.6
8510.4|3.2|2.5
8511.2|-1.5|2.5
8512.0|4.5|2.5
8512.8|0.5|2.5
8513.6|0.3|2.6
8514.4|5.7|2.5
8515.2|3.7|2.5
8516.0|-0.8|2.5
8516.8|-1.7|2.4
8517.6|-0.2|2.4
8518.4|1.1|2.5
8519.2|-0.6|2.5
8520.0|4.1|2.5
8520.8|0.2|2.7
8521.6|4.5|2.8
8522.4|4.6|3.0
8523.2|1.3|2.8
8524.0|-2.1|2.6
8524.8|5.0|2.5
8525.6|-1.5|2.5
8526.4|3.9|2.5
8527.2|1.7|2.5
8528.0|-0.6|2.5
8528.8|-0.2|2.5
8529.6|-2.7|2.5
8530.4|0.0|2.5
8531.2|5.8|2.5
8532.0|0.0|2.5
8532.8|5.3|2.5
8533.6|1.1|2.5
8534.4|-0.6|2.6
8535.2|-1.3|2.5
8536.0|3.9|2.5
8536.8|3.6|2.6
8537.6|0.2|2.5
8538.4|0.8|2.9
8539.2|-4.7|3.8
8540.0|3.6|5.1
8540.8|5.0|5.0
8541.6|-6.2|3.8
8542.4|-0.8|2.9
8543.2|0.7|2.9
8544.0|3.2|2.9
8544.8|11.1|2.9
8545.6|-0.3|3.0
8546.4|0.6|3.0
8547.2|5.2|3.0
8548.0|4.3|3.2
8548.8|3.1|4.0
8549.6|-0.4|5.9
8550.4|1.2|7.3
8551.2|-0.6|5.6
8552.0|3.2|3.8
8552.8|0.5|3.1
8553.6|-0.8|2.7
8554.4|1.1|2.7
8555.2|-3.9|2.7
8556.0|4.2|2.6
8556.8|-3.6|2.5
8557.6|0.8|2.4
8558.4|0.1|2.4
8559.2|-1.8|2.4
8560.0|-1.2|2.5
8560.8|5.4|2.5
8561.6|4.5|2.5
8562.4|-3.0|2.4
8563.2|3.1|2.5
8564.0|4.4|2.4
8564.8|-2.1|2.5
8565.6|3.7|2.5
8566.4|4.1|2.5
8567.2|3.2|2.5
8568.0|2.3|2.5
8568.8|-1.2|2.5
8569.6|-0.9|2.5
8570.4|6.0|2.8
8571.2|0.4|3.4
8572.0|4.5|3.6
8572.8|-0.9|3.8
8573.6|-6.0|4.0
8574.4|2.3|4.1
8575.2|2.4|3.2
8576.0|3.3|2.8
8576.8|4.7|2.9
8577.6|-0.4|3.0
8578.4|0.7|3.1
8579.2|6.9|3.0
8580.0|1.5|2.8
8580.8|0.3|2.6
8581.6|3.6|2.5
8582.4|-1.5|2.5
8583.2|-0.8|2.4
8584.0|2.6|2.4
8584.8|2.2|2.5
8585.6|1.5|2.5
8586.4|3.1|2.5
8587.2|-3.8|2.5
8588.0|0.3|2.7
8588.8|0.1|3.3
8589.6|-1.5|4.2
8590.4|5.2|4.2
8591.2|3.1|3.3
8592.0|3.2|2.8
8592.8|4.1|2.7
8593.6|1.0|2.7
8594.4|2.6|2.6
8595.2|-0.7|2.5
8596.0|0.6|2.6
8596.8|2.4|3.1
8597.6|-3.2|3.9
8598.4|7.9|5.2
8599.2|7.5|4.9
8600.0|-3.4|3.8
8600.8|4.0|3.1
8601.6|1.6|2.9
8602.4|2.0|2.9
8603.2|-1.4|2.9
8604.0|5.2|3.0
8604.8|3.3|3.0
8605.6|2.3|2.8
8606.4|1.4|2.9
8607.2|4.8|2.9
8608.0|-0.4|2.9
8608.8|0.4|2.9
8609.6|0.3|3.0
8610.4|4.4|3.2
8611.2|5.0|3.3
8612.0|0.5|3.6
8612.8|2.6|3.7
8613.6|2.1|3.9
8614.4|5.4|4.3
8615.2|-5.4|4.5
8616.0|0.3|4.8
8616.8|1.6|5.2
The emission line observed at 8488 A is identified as [O II] 3727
